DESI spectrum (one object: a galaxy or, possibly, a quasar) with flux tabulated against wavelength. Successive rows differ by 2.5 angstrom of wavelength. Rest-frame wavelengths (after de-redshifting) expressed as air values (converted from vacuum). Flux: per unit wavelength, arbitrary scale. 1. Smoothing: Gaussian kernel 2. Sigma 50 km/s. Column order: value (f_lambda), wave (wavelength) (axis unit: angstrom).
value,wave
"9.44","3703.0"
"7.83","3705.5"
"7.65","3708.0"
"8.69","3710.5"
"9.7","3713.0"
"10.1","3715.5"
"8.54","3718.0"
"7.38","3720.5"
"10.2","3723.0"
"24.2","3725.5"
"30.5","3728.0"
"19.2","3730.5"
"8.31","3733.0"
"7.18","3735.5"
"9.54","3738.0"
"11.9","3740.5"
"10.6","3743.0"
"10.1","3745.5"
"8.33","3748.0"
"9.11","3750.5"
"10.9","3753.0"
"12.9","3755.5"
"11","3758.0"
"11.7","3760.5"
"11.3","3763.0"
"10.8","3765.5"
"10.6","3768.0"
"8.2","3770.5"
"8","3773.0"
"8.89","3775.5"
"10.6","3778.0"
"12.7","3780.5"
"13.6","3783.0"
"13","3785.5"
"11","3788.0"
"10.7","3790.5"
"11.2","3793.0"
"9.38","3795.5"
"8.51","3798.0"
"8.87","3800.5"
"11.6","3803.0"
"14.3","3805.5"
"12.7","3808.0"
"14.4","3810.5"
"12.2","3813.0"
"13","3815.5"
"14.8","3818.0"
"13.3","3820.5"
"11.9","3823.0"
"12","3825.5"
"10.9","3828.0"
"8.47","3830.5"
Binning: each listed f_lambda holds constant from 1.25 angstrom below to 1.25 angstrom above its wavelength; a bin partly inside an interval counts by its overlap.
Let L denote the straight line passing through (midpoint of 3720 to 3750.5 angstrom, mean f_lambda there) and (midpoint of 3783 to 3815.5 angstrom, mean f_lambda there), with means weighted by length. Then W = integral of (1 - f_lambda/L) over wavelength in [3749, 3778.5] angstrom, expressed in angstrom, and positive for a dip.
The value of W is 5.1 angstrom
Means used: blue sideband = 13.1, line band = 10.3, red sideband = 11.6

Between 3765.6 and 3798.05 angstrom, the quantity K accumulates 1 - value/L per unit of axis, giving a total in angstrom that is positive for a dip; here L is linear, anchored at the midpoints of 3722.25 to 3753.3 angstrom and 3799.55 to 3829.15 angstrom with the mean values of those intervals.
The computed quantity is 5.7 angstrom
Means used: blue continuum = 13.2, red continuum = 12.5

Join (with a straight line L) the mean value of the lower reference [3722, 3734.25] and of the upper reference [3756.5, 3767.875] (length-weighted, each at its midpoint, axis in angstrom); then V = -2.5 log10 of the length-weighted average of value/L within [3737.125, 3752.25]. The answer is 0.44 mag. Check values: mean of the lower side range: 18.7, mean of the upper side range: 11.2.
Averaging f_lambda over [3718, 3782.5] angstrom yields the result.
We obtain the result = 11.7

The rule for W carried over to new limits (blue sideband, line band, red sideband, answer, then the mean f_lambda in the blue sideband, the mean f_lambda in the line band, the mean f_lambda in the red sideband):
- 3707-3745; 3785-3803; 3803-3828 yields 3.44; 12.2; 10.4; 13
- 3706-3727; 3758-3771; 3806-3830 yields 1.18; 10.9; 10.7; 12.7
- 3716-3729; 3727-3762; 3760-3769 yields 3.14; 15.5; 12.1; 11.1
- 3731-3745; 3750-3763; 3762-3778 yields -1.87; 10.1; 11.3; 9.68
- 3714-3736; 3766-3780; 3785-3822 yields 3.56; 14.1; 9.53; 11.9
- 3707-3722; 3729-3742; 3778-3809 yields -3.01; 8.72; 11.6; 11.4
